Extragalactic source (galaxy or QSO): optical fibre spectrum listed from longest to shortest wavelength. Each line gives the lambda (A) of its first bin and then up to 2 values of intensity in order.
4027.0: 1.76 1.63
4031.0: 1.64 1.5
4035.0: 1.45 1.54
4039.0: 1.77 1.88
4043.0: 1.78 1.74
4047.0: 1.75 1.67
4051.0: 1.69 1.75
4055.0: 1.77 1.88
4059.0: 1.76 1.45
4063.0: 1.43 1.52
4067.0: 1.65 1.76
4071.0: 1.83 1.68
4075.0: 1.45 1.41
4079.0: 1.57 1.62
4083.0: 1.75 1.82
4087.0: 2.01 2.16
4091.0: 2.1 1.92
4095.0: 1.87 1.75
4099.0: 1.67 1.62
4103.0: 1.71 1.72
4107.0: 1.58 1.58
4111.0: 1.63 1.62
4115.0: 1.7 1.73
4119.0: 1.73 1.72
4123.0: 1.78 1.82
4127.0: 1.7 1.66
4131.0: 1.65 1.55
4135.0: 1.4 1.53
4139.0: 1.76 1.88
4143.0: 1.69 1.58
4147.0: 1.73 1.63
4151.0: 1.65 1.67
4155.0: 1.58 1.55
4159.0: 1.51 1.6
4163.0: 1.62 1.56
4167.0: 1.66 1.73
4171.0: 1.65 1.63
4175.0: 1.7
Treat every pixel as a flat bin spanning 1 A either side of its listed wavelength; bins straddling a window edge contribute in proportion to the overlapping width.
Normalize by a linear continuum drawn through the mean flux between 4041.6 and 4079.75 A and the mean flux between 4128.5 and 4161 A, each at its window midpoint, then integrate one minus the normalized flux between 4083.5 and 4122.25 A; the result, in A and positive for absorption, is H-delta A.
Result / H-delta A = -3.0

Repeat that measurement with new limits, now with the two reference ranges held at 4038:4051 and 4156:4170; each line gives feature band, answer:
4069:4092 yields -0.7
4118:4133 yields -0.5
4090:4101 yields -1.0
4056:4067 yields 0.8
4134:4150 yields -0.2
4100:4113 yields 0.3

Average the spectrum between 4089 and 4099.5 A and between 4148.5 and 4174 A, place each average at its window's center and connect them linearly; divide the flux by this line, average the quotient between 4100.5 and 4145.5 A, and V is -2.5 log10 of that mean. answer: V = 0.07 mag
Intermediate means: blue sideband 1.9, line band 1.67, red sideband 1.62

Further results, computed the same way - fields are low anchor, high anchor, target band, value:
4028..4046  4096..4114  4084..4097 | -0.185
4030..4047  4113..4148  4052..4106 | -0.034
